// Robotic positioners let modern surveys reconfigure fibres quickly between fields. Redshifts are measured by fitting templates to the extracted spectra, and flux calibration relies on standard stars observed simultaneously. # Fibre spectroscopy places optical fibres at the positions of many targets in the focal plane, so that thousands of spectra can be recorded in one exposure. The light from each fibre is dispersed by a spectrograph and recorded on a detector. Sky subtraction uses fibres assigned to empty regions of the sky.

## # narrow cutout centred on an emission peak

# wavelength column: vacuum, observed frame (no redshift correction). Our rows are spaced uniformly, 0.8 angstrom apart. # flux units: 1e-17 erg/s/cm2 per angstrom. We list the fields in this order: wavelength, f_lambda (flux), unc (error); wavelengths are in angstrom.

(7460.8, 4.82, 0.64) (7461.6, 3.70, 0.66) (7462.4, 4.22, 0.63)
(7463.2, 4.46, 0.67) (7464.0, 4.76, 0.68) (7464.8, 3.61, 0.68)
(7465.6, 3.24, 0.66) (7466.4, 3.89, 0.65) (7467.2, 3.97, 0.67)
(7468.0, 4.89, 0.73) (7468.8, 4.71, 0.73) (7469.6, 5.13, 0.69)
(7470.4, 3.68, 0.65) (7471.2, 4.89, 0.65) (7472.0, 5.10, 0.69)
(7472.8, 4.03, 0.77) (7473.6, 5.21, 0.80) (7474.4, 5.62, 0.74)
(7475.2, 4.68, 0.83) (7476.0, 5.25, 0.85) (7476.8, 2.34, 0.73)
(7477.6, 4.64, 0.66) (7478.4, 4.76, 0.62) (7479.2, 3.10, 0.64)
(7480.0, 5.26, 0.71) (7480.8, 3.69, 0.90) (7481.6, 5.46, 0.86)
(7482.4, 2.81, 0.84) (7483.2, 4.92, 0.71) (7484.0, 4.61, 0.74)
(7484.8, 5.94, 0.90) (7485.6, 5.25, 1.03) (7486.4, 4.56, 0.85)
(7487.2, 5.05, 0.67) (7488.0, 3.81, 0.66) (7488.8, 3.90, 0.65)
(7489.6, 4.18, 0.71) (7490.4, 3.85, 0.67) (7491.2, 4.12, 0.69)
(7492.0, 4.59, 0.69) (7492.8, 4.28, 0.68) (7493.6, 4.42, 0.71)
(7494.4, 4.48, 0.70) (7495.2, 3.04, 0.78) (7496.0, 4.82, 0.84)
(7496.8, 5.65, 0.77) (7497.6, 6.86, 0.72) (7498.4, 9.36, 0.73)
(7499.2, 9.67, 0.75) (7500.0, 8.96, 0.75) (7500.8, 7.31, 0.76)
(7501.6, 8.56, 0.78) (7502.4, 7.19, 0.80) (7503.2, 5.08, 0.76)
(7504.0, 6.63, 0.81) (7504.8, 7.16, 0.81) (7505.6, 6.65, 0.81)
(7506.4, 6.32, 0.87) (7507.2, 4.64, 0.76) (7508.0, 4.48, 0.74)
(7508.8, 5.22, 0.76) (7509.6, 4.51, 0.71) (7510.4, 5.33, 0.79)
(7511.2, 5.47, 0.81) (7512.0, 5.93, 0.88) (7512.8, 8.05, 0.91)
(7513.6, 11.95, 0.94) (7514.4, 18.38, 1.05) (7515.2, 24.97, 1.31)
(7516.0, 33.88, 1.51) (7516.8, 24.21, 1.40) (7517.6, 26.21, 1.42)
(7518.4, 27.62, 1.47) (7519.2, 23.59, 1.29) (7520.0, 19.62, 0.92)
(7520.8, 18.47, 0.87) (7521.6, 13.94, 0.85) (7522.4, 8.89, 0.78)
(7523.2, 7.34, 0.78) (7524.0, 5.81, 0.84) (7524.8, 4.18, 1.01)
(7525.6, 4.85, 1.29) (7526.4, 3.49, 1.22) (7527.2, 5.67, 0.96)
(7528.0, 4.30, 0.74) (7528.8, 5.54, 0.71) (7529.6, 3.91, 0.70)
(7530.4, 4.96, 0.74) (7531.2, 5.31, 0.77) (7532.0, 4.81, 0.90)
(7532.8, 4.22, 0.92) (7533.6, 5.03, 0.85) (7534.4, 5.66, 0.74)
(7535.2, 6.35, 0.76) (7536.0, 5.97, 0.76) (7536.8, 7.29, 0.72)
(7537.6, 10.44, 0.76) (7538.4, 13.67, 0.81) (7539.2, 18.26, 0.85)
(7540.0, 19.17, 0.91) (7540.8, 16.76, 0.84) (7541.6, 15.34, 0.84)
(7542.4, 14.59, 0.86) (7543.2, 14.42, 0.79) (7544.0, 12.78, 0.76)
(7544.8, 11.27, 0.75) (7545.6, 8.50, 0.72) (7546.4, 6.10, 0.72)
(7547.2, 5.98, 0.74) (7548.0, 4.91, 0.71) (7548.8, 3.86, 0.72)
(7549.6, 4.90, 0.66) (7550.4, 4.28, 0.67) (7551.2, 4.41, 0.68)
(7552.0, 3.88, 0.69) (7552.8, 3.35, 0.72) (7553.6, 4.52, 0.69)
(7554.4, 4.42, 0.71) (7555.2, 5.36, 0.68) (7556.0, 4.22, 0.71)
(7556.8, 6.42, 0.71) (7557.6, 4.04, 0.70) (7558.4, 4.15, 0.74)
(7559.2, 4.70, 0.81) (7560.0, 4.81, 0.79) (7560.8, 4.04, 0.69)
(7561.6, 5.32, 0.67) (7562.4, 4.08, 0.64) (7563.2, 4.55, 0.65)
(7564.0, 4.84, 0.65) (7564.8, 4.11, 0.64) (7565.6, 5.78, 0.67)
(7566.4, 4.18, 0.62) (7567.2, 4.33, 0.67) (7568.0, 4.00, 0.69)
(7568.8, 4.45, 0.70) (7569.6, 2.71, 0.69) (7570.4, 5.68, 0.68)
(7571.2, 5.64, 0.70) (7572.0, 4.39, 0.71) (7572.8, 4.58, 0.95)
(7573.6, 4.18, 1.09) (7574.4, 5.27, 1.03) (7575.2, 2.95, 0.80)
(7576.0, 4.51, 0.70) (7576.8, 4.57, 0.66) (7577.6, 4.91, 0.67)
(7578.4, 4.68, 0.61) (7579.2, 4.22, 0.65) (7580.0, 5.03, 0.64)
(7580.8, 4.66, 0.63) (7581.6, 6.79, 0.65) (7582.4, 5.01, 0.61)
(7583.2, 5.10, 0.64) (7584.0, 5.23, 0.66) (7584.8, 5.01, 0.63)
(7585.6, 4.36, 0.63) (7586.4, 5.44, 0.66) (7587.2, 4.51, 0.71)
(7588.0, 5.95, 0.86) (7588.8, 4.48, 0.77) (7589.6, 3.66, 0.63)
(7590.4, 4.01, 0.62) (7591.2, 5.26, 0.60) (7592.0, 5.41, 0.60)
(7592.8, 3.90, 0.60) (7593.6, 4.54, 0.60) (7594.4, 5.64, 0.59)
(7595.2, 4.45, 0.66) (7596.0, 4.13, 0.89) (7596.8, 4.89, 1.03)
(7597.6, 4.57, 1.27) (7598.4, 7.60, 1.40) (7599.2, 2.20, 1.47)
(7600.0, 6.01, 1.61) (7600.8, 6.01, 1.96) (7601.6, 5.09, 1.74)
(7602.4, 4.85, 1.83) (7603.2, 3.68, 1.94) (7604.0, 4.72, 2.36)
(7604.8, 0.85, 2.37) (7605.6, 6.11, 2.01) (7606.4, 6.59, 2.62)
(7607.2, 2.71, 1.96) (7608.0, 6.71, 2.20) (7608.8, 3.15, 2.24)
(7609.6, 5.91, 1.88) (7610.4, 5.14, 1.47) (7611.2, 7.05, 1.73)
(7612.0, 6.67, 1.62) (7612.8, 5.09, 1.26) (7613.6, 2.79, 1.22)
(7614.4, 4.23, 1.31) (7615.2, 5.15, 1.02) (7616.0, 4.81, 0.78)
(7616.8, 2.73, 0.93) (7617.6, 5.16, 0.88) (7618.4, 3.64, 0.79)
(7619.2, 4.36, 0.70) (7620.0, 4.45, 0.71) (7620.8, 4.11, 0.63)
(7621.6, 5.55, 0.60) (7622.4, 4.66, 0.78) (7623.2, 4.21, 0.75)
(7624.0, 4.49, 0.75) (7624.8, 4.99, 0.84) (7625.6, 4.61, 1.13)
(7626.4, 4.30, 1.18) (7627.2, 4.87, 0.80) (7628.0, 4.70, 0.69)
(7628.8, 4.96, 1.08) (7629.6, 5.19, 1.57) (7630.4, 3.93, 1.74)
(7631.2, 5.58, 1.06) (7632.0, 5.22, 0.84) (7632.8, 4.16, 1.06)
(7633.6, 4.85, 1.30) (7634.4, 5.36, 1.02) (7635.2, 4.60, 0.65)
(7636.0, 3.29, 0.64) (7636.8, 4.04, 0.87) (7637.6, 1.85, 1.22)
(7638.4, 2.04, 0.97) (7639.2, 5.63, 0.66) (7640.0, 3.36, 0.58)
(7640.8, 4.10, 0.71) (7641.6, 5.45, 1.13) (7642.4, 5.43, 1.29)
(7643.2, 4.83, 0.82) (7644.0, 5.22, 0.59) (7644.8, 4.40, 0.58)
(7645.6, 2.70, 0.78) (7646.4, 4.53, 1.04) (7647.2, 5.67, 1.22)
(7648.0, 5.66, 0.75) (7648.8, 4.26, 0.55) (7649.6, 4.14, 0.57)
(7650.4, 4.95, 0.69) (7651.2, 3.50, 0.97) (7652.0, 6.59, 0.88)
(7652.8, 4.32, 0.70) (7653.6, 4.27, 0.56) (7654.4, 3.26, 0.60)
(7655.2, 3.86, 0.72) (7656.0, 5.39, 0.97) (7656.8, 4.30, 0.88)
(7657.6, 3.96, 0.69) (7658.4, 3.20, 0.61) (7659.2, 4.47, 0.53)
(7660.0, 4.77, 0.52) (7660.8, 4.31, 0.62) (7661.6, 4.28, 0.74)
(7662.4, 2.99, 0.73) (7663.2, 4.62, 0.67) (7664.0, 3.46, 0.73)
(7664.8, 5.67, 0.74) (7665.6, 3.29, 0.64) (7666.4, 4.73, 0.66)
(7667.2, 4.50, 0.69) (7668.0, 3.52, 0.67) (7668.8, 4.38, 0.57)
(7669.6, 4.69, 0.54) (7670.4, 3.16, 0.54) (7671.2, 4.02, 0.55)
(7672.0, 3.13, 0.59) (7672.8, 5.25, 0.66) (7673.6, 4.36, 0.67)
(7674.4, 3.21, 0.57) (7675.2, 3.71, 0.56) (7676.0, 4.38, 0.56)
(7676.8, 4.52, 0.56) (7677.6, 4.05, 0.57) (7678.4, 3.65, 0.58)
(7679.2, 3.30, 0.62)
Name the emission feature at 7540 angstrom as [N II]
